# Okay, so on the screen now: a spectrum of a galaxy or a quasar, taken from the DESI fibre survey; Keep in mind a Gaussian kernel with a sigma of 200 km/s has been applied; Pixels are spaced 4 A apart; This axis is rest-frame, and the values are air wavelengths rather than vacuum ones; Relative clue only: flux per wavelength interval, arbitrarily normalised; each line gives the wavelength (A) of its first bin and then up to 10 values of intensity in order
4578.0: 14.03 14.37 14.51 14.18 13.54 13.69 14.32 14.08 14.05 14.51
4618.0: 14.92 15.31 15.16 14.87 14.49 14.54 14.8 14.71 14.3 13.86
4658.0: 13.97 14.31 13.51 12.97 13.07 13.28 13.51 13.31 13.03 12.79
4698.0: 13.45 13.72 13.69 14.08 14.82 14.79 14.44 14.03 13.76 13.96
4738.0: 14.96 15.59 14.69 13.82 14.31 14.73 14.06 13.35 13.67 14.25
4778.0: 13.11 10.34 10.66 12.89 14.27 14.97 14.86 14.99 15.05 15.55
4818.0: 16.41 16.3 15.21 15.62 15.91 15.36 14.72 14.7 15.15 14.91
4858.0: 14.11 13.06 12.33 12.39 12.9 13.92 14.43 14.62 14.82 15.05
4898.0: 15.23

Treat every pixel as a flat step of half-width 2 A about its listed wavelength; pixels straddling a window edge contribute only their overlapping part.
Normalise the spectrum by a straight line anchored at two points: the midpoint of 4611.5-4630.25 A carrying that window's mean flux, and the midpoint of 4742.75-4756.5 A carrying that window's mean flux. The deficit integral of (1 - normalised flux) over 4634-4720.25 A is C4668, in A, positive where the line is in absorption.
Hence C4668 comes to 5.0 A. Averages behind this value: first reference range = 14.9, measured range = 13.9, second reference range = 14.4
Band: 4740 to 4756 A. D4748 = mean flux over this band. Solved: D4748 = 14.6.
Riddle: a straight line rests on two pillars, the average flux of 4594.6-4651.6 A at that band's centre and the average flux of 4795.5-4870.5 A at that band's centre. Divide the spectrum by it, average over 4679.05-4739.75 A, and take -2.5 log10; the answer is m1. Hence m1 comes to 0.06 mag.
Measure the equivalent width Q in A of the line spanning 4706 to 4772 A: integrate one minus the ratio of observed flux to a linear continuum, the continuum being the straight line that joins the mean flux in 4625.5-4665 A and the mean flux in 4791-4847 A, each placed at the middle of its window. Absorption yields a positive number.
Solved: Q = 2.6 A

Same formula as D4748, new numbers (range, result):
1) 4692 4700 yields 13.1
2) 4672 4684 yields 13.3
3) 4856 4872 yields 13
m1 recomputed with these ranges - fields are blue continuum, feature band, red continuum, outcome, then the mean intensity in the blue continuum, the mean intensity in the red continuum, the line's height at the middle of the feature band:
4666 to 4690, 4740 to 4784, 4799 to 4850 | 0.049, 13.2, 15.4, 14.5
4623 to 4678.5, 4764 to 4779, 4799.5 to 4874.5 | 0.071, 14.2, 14.8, 14.5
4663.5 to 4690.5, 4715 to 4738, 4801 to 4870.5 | -0.040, 13.3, 14.9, 13.8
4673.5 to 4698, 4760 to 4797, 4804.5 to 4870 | 0.097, 13.2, 14.9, 14.2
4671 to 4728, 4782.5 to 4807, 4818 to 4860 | 0.097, 13.7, 15.3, 14.8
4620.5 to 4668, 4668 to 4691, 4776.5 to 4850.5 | 0.101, 14.5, 14.5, 14.5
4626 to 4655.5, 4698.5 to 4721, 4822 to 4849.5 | 0.049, 14.6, 15.3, 14.8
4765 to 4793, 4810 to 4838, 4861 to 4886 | -0.212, 12.6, 13.3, 13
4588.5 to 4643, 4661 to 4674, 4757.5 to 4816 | 0.062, 14.5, 13.8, 14.2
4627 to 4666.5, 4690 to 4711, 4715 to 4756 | 0.074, 14.4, 14.4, 14.4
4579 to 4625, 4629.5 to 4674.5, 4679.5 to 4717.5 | -0.012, 14.3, 13.6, 14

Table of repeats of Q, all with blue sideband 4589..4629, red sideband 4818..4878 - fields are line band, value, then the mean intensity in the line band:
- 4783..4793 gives 1.8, 11.9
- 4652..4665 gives 0.4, 14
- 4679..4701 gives 1.8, 13.2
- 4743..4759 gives 0.0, 14.4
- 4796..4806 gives -0.3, 14.9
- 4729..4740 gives 0.1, 14.3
